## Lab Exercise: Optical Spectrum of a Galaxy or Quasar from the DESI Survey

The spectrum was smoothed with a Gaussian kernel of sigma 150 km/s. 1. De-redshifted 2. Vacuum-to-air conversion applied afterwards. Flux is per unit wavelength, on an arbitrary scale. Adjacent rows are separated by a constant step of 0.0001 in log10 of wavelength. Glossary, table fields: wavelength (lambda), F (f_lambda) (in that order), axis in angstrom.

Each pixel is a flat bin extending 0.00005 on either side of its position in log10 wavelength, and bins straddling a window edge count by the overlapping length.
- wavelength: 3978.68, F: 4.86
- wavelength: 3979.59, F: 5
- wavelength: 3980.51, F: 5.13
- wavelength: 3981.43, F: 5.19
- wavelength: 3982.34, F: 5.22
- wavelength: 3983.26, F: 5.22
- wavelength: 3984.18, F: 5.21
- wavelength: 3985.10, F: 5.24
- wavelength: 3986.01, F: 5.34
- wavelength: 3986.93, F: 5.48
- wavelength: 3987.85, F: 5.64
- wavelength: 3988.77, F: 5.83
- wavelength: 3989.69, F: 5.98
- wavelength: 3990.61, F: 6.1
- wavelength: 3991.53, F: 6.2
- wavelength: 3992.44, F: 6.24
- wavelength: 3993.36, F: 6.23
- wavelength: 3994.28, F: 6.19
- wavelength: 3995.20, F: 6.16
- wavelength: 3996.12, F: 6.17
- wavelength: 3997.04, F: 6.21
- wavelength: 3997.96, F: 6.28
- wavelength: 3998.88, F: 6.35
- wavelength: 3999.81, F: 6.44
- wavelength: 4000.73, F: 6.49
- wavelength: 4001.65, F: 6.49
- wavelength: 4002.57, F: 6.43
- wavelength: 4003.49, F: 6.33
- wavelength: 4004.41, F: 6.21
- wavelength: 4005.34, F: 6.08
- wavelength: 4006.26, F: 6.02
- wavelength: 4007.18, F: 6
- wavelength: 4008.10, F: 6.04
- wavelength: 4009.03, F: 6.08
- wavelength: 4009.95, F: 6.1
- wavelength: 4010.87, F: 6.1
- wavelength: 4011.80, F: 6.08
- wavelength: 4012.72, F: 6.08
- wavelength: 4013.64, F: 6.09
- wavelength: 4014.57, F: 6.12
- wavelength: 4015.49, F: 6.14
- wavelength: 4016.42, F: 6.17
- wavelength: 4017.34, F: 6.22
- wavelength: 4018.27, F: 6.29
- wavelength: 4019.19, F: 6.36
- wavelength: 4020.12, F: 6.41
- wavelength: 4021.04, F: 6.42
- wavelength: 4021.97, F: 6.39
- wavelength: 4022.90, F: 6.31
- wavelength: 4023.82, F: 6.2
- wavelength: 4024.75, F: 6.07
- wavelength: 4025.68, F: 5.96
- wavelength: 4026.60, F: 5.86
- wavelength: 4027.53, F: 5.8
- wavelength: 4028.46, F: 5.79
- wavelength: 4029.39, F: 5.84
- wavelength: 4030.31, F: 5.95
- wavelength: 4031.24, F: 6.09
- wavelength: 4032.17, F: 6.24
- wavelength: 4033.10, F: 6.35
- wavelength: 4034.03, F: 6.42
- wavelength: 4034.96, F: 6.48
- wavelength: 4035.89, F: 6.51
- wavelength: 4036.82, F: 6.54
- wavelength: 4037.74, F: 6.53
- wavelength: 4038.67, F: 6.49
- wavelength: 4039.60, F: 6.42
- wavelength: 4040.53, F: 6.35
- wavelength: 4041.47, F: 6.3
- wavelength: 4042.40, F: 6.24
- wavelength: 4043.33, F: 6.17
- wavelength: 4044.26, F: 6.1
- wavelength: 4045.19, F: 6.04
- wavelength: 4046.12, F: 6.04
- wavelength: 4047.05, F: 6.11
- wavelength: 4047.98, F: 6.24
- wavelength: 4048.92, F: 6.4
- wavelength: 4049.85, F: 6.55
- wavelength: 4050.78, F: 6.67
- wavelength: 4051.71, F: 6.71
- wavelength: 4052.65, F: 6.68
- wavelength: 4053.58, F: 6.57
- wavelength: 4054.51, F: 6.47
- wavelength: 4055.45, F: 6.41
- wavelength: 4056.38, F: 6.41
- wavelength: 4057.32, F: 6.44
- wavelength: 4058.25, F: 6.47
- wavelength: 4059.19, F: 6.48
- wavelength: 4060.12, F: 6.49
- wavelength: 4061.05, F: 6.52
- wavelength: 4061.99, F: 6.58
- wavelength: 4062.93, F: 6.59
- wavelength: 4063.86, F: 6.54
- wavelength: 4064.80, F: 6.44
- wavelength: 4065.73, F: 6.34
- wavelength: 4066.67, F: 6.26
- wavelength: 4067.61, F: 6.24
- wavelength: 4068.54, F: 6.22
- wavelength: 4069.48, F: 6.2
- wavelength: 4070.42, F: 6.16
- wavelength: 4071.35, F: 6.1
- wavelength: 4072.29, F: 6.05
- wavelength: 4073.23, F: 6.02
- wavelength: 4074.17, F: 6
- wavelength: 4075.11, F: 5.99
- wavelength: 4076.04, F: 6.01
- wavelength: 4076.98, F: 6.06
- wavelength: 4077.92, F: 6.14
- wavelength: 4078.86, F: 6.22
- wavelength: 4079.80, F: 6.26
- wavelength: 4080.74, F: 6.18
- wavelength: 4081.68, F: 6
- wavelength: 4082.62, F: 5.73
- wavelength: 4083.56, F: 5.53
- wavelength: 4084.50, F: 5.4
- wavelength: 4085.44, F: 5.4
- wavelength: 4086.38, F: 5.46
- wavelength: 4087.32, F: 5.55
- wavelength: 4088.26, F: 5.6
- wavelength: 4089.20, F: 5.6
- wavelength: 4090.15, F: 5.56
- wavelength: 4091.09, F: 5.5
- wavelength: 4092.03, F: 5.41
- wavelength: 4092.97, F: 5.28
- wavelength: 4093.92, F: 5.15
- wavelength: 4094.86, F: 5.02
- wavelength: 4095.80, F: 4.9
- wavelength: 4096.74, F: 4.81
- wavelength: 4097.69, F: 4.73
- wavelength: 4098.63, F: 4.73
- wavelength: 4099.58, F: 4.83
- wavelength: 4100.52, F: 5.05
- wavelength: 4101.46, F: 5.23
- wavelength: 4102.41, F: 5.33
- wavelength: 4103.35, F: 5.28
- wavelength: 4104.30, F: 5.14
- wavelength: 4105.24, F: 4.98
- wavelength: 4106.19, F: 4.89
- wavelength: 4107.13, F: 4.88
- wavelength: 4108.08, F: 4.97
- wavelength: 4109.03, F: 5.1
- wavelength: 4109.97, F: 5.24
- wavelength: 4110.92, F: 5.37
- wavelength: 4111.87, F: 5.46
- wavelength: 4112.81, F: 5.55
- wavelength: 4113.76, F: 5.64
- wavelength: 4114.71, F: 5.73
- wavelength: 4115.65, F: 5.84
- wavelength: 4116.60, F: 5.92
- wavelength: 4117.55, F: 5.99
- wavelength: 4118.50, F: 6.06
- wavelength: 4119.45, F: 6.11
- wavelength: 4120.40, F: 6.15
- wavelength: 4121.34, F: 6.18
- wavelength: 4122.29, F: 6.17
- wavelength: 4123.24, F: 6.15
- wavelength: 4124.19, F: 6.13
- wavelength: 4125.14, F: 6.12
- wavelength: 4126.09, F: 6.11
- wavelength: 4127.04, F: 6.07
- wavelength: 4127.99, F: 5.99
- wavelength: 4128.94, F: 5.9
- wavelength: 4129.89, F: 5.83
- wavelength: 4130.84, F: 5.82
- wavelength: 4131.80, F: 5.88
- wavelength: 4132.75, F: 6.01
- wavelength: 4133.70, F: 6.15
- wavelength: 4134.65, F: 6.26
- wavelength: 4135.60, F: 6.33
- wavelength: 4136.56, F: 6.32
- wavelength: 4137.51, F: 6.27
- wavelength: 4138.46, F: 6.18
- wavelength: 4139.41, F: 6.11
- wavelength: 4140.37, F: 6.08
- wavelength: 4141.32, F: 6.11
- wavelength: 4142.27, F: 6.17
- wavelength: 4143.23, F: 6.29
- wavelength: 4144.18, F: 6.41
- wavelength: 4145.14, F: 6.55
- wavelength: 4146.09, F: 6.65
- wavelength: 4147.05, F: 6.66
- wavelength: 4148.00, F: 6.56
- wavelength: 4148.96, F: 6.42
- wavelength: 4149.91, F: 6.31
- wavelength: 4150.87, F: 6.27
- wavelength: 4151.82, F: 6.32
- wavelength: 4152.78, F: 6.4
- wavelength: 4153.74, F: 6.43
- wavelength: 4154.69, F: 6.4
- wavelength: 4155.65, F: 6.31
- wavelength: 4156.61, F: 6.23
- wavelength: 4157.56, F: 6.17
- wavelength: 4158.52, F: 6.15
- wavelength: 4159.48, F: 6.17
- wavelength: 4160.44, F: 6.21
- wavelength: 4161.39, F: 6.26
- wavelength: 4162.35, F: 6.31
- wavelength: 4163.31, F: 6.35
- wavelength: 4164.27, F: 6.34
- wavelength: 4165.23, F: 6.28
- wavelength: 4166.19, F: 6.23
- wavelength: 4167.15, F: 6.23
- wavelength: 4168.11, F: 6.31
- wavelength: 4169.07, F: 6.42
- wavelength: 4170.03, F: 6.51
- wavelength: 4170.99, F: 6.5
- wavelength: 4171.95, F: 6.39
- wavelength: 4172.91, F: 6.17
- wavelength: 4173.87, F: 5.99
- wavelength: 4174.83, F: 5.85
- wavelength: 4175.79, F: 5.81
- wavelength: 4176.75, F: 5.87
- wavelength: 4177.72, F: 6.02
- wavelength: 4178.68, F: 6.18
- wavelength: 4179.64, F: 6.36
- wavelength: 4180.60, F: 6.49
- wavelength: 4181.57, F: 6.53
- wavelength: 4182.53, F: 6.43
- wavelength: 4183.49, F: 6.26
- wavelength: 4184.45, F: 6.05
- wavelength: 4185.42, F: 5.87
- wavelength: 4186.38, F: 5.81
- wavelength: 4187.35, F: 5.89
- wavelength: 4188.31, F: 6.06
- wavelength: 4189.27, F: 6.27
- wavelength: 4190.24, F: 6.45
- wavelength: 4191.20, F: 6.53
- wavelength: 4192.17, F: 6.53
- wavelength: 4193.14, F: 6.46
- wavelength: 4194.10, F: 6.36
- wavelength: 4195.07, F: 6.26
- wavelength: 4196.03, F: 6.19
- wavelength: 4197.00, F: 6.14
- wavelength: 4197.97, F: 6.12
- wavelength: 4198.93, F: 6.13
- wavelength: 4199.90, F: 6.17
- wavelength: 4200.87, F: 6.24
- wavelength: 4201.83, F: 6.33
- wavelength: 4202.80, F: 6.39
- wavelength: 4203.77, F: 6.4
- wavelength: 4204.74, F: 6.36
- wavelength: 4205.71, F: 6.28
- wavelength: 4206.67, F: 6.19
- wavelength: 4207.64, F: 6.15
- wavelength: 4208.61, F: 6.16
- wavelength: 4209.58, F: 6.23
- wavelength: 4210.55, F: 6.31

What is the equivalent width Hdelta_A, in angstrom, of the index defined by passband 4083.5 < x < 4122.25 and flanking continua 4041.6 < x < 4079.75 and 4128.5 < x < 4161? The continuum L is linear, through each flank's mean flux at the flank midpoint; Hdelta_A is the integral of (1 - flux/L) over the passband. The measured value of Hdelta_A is 5.5 angstrom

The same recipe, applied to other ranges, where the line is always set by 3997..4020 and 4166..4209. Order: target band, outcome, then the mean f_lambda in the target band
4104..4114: 1.7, 5.19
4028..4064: -0.9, 6.36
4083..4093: 1.2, 5.49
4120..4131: 0.3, 6.06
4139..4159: -0.3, 6.33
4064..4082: 0.2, 6.16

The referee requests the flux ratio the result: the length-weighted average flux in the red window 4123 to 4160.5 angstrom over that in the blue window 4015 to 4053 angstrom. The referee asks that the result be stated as 1.0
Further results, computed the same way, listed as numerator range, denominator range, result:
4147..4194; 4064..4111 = 1.12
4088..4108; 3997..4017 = 0.83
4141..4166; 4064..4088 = 1.06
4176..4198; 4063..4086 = 1.02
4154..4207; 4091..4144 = 1.10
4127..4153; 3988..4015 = 1.01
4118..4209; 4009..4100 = 1.03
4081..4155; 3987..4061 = 0.92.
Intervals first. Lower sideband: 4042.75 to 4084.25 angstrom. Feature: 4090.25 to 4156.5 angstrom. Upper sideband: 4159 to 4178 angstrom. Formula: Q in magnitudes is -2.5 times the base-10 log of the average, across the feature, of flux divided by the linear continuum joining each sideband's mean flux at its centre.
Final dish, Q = 0.08 mag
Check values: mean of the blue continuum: 6.26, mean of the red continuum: 6.21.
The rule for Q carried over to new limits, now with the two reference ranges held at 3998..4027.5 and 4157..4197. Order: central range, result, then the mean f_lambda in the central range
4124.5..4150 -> 0.00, 6.2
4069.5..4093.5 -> 0.07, 5.81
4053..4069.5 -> -0.04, 6.43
